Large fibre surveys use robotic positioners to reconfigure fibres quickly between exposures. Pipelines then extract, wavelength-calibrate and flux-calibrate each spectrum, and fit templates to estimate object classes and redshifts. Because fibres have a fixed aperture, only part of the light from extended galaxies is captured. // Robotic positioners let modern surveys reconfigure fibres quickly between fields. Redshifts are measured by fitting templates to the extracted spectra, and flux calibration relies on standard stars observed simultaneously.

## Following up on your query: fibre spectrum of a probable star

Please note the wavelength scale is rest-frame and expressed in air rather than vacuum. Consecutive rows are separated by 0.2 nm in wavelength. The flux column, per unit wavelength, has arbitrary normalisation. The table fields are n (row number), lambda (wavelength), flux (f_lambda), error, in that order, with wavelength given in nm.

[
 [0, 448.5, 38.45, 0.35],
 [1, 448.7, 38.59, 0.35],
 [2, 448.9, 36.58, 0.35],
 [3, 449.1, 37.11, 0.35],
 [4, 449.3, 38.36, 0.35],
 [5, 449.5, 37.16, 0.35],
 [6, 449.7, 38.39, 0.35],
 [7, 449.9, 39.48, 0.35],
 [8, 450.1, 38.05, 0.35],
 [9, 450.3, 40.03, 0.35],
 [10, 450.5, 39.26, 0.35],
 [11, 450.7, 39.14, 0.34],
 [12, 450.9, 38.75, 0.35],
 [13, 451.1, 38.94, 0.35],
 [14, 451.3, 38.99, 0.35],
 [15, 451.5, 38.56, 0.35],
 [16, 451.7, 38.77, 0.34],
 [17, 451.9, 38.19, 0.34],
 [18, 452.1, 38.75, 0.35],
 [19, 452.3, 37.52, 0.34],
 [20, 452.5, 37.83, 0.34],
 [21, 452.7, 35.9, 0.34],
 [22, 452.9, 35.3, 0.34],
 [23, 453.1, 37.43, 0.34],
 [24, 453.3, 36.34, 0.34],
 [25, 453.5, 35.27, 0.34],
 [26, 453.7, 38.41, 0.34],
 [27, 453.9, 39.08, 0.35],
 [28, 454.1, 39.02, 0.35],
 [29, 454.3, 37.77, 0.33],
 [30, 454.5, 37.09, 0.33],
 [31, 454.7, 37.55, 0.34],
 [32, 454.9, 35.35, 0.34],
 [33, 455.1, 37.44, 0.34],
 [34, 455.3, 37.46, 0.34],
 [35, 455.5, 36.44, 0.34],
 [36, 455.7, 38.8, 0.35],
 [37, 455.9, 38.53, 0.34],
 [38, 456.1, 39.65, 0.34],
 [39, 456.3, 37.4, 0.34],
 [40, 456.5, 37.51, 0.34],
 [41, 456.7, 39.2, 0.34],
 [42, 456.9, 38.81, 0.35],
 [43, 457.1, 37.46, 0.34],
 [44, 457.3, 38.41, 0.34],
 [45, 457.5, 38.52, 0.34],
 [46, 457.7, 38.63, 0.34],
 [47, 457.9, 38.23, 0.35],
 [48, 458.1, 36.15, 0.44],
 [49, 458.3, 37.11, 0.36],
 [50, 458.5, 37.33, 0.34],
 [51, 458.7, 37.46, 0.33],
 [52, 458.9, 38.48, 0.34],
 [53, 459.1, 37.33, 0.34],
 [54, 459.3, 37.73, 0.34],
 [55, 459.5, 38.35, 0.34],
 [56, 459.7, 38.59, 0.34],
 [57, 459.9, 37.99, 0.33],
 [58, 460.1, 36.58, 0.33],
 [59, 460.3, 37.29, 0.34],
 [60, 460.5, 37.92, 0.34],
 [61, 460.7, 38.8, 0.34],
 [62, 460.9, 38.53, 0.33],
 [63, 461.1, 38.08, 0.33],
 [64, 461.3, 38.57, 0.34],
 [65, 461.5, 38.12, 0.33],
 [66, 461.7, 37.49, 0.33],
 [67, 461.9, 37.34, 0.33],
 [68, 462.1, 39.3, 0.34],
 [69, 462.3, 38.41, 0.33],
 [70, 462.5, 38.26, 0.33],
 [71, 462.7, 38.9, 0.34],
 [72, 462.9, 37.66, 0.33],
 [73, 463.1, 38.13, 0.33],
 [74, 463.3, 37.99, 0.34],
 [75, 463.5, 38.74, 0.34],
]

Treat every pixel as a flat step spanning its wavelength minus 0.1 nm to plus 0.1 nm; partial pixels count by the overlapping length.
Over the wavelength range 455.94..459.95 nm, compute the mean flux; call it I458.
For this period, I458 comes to 38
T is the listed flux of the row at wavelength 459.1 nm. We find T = 37.33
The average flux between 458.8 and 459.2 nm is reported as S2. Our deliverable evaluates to 37.9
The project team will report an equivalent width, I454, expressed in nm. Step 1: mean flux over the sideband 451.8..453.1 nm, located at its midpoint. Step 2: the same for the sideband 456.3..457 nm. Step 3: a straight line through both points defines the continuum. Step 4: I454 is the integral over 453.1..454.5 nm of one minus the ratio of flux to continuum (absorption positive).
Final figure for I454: 0.001 nm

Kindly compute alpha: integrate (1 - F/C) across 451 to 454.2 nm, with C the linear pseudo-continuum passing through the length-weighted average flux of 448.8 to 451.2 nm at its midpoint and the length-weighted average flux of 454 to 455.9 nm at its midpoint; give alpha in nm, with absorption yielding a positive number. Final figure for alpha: 0.015 nm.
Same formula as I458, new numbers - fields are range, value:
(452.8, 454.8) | 37.3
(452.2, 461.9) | 37.7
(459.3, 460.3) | 37.8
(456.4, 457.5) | 38.3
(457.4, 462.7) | 38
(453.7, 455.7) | 37.6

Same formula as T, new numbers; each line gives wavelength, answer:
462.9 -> 37.66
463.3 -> 37.99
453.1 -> 37.43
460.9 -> 38.53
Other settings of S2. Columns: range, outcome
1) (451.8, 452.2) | 38.5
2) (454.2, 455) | 36.9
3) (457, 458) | 38.3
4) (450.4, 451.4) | 39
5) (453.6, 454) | 38.7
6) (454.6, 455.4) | 37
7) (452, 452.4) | 38.1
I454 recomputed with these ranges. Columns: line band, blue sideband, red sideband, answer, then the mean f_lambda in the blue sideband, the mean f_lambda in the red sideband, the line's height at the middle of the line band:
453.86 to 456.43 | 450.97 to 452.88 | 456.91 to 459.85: 0.01 nm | 38.1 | 37.9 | 38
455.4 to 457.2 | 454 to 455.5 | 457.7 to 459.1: -0.04 nm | 37.3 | 37.5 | 37.4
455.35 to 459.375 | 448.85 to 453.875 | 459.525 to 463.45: 0.01 nm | 38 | 38.1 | 38.1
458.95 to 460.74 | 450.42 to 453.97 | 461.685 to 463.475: 0.01 nm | 37.9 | 38.2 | 38.1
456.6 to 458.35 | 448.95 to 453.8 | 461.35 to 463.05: 0.00 nm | 38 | 38.2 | 38.1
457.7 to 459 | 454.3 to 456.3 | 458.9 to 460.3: 0.01 nm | 37.6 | 37.8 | 37.7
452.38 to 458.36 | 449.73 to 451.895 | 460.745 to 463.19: 0.16 nm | 38.9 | 38.2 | 38.7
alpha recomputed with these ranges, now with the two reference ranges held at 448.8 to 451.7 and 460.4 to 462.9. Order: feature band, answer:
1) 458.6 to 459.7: 0.01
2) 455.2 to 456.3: 0.01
